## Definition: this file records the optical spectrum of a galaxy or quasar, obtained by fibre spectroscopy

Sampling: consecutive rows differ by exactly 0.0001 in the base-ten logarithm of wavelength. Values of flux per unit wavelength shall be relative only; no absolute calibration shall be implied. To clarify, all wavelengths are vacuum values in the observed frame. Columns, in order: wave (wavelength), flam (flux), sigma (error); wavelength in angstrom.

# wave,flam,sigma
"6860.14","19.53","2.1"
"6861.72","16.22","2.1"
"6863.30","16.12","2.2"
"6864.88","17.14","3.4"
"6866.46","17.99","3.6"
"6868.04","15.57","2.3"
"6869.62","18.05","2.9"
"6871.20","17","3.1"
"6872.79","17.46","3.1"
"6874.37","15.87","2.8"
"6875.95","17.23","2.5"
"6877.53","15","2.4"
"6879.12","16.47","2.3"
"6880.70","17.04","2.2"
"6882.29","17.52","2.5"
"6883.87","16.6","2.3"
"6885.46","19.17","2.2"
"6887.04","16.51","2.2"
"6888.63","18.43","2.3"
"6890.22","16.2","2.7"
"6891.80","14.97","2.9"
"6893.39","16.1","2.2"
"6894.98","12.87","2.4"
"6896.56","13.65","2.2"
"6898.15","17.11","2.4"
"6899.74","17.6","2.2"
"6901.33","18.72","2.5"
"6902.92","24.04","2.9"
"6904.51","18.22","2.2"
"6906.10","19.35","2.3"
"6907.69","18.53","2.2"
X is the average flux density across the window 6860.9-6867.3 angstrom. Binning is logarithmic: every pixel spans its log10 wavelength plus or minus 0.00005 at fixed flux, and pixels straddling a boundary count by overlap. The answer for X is 16.9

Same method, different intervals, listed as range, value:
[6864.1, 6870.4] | 17.2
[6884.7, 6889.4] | 18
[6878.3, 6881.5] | 16.7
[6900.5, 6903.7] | 21.3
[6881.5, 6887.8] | 17.5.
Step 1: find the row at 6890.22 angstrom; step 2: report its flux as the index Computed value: 16.2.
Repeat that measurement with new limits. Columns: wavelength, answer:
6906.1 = 19.35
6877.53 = 15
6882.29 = 17.52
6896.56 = 13.65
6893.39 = 16.1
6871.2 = 17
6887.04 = 16.51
